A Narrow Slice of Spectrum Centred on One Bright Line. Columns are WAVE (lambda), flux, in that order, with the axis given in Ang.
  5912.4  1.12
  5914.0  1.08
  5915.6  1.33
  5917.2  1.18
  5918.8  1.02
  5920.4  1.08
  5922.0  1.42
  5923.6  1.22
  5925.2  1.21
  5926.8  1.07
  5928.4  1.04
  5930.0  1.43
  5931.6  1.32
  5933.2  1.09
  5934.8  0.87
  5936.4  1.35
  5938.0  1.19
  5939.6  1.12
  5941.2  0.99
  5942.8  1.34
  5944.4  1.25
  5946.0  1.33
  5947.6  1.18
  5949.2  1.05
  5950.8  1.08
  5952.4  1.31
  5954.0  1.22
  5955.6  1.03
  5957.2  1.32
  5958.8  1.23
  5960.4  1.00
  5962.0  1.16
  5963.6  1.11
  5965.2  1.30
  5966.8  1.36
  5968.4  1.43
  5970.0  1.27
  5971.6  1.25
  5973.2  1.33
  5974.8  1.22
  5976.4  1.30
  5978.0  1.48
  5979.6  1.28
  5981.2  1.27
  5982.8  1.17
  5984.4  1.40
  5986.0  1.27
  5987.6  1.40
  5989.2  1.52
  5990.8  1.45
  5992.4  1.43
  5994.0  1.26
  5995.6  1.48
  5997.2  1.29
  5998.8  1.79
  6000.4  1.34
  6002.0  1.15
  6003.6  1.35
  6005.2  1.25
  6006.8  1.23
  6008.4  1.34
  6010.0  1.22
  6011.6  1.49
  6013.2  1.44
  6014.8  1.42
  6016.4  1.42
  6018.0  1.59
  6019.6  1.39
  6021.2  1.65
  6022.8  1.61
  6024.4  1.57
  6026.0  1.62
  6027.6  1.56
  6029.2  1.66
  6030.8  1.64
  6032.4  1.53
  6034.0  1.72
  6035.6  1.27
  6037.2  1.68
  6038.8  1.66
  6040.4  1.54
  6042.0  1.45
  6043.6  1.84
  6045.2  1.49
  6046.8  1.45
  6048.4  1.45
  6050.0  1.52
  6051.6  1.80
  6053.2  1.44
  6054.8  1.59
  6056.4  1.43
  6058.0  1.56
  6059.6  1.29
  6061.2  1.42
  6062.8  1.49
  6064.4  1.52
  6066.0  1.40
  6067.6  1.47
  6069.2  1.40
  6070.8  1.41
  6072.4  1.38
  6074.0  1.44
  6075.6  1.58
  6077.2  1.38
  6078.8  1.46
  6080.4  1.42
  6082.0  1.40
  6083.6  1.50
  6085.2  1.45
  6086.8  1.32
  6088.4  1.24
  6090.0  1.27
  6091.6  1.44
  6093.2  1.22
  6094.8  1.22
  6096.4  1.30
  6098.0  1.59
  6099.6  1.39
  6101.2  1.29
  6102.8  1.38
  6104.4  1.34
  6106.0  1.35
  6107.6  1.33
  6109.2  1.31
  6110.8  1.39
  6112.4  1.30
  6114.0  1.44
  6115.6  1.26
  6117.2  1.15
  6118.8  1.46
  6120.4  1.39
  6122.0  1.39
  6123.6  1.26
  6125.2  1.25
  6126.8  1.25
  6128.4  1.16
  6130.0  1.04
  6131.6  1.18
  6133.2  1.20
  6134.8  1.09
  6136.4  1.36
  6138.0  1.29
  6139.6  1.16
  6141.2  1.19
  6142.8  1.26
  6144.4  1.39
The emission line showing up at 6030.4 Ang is C III] 1909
